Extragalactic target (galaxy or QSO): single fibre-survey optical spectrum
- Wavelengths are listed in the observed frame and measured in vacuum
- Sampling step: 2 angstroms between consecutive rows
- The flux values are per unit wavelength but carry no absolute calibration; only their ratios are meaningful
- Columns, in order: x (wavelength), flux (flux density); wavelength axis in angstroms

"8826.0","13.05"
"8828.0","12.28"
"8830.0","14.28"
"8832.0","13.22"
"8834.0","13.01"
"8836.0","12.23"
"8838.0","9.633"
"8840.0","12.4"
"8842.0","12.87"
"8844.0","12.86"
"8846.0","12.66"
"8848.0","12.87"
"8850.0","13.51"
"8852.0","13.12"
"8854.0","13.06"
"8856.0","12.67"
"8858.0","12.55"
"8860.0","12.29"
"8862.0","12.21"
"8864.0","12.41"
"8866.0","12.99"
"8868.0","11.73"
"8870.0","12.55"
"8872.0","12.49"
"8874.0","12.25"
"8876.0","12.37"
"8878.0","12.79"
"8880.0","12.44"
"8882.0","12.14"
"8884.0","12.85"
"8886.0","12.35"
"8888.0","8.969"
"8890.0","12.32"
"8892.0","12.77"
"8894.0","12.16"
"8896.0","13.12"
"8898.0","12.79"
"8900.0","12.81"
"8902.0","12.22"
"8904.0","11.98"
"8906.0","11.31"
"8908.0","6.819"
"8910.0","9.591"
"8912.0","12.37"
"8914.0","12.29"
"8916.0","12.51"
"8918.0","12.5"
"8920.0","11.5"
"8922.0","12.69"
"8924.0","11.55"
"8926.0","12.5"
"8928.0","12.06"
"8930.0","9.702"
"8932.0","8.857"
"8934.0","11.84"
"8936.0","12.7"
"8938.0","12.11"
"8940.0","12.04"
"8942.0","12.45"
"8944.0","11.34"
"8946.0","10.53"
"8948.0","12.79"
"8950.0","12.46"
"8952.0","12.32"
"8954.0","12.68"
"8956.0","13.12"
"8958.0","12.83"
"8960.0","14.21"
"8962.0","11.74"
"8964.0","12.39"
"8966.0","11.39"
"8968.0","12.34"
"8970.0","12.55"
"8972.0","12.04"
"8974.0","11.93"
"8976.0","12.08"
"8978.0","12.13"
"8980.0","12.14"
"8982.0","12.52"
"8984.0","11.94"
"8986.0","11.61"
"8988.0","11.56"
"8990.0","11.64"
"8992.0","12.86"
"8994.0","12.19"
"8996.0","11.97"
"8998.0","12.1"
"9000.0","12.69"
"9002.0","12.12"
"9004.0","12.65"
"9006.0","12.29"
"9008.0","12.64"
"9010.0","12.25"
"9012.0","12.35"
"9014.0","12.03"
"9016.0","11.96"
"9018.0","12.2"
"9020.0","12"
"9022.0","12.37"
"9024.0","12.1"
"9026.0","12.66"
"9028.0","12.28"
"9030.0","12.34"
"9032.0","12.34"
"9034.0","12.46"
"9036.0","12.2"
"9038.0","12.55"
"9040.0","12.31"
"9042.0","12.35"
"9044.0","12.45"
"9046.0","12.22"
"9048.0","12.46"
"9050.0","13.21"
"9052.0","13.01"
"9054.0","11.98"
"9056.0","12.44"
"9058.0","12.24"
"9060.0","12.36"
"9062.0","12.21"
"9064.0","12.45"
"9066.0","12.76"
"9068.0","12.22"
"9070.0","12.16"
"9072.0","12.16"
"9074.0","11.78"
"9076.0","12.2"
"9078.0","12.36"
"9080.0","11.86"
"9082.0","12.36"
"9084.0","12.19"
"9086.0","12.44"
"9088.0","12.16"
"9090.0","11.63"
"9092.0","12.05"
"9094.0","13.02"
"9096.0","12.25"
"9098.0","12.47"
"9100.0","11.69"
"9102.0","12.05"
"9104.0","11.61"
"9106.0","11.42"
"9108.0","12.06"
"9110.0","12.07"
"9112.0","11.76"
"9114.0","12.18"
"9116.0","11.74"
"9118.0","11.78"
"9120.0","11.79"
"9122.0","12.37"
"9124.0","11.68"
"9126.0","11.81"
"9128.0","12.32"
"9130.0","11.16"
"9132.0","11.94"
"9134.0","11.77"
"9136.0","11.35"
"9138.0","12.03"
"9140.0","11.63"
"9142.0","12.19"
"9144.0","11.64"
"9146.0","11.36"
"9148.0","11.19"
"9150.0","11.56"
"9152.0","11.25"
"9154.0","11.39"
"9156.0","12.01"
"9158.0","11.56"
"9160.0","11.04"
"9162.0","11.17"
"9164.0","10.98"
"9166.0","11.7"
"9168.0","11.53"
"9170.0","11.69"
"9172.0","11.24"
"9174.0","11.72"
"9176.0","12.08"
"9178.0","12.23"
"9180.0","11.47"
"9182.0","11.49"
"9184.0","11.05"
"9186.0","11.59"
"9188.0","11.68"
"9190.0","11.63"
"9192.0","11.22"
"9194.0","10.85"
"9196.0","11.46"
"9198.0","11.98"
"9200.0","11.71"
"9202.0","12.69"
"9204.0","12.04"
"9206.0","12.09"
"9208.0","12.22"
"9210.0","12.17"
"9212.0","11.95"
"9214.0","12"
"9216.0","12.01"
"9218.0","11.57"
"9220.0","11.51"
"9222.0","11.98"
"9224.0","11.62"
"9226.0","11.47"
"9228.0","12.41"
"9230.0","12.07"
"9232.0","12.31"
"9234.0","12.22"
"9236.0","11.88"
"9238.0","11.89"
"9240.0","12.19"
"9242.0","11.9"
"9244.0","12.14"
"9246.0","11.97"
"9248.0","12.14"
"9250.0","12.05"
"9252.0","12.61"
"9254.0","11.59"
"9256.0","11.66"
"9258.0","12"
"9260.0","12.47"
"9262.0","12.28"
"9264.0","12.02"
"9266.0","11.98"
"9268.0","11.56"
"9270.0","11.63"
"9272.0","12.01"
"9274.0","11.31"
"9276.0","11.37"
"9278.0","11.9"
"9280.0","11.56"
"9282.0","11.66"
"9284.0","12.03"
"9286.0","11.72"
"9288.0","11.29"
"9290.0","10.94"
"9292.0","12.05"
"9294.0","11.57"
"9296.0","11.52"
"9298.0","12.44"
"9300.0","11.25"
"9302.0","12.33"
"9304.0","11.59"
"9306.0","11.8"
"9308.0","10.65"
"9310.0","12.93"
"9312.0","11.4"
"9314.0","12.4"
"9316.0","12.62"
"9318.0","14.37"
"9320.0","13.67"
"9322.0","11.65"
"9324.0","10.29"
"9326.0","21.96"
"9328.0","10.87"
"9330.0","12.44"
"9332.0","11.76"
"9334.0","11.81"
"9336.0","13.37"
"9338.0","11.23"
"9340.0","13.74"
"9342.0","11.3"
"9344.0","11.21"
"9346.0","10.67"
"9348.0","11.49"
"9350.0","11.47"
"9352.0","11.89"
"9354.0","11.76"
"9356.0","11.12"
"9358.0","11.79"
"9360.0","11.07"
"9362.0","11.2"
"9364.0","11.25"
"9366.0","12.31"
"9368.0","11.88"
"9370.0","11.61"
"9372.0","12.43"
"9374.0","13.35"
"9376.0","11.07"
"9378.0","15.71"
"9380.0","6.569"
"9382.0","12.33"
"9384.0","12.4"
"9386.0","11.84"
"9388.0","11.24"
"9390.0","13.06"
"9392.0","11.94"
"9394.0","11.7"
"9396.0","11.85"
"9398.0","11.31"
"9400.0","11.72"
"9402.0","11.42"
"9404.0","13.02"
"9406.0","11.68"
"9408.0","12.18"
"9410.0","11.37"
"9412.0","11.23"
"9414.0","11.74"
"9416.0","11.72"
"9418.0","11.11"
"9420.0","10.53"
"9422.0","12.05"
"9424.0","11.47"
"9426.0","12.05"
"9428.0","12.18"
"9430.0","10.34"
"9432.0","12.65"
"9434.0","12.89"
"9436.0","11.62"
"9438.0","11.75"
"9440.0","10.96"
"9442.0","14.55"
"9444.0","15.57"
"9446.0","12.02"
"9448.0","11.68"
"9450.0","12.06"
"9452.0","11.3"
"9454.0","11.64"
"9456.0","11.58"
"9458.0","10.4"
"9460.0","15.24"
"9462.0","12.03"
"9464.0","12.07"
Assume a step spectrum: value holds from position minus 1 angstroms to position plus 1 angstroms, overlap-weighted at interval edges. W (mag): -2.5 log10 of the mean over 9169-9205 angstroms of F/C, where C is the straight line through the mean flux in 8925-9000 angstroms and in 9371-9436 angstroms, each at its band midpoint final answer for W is 0.03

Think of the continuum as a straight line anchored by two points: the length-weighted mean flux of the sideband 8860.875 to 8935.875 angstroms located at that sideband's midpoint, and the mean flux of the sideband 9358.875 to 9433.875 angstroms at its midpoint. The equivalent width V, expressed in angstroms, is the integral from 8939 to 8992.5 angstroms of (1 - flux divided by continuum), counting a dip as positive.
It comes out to -1.6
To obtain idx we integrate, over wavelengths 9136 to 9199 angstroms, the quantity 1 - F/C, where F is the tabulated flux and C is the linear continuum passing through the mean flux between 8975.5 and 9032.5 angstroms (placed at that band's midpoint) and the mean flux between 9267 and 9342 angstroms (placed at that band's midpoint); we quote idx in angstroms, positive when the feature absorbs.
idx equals 3.4 angstroms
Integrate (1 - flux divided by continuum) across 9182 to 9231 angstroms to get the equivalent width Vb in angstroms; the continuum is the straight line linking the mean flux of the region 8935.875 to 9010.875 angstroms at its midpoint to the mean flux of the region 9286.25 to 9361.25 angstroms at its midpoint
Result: 1.4 angstroms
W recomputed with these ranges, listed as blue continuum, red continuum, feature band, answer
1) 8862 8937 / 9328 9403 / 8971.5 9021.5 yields -0.027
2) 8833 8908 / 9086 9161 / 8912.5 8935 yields 0.050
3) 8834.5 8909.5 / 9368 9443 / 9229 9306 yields 0.007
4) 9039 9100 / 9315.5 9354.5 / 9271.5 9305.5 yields 0.070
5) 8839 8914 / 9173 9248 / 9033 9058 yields -0.038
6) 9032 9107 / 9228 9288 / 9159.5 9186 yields 0.053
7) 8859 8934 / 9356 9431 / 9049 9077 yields -0.050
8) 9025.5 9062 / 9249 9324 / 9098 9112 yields 0.040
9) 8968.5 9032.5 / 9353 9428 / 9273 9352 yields -0.024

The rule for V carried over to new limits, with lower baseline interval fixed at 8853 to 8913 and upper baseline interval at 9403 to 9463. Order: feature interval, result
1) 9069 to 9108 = -0.2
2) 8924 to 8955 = 0.7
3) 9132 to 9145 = 0.3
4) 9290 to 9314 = 0.5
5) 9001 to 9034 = -0.7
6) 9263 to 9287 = 0.6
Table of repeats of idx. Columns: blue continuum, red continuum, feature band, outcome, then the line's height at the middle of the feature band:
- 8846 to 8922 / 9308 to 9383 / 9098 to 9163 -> 2.3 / 12.2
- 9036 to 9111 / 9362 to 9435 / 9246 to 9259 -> 0.0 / 12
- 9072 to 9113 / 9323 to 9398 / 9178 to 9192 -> 0.6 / 12.1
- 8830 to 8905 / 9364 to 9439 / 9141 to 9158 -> 0.8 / 12.1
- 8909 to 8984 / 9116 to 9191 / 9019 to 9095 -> -3.3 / 11.8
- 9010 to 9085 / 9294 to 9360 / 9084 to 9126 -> 0.9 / 12.3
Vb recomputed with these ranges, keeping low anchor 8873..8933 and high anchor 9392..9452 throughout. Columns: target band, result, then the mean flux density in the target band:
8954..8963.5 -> -0.92 angstroms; 12.9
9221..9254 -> -0.47 angstroms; 12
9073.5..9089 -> -0.48 angstroms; 12.2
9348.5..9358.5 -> 0.27 angstroms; 11.6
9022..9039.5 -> -0.84 angstroms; 12.4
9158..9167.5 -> 0.46 angstroms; 11.3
